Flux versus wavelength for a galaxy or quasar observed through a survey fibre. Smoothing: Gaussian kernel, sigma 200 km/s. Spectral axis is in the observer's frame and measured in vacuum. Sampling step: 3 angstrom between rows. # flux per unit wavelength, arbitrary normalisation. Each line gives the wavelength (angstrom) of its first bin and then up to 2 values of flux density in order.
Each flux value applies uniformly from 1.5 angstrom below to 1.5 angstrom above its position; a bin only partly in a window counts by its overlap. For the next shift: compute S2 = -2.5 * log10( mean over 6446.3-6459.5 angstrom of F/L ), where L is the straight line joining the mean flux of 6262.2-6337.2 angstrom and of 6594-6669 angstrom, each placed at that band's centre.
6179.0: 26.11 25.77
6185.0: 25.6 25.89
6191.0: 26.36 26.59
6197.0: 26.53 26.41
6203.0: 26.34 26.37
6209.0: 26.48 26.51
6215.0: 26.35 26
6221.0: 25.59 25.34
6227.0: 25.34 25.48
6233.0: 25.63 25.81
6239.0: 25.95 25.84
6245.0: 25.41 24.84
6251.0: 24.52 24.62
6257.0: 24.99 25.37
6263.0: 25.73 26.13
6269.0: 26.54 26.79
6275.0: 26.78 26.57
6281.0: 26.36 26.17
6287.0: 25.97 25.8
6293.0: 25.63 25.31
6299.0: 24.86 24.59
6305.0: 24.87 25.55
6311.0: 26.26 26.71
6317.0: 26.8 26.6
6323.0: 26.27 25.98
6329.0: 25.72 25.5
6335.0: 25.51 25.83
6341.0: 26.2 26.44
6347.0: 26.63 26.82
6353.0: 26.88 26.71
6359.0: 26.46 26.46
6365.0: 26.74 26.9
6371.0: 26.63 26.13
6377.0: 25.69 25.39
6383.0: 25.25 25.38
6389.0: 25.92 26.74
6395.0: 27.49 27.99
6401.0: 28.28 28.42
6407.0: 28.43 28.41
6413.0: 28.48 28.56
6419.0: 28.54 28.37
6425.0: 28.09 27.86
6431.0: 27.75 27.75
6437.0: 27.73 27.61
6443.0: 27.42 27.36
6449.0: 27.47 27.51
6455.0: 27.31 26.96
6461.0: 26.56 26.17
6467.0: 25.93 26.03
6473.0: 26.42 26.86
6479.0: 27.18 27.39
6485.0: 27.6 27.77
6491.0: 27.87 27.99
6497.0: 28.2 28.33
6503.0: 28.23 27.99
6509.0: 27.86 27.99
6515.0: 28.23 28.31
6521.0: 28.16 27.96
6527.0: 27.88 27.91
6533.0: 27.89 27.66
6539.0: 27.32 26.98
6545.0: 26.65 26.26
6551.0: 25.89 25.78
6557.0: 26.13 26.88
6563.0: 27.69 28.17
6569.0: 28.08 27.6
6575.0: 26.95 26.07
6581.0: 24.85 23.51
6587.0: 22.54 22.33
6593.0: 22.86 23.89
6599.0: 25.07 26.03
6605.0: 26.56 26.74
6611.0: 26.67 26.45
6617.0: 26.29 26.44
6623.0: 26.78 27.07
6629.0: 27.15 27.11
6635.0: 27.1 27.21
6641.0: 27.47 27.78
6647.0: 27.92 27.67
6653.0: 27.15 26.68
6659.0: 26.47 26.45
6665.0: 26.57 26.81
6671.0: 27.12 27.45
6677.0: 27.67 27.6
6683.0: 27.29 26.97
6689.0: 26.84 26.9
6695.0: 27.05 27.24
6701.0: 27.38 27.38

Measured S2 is -0.04 mag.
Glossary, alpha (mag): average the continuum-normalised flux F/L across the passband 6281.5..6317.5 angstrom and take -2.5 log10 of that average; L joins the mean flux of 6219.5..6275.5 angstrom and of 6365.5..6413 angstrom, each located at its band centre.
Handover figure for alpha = 0.016 mag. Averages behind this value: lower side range 25.6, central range 25.7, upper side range 26.9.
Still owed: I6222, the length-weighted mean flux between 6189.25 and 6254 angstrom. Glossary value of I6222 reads 25.9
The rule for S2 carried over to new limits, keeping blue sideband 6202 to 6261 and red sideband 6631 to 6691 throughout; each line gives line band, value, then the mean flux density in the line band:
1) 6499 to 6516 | -0.059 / 28.1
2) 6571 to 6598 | 0.103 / 24.5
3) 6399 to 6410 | -0.084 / 28.4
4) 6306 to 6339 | -0.004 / 26.1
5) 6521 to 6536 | -0.048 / 27.9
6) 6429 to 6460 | -0.044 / 27.5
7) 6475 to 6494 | -0.039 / 27.5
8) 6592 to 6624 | 0.047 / 25.8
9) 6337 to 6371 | -0.020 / 26.6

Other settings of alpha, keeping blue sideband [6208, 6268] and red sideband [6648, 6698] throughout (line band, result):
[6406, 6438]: -0.08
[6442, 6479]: -0.02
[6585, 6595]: 0.18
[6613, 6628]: 0.01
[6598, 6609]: 0.03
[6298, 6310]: 0.03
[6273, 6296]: -0.02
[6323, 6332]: 0.00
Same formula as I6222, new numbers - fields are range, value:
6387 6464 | 27.7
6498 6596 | 26.7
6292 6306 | 25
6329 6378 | 26.3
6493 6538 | 28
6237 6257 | 25.2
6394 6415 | 28.2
